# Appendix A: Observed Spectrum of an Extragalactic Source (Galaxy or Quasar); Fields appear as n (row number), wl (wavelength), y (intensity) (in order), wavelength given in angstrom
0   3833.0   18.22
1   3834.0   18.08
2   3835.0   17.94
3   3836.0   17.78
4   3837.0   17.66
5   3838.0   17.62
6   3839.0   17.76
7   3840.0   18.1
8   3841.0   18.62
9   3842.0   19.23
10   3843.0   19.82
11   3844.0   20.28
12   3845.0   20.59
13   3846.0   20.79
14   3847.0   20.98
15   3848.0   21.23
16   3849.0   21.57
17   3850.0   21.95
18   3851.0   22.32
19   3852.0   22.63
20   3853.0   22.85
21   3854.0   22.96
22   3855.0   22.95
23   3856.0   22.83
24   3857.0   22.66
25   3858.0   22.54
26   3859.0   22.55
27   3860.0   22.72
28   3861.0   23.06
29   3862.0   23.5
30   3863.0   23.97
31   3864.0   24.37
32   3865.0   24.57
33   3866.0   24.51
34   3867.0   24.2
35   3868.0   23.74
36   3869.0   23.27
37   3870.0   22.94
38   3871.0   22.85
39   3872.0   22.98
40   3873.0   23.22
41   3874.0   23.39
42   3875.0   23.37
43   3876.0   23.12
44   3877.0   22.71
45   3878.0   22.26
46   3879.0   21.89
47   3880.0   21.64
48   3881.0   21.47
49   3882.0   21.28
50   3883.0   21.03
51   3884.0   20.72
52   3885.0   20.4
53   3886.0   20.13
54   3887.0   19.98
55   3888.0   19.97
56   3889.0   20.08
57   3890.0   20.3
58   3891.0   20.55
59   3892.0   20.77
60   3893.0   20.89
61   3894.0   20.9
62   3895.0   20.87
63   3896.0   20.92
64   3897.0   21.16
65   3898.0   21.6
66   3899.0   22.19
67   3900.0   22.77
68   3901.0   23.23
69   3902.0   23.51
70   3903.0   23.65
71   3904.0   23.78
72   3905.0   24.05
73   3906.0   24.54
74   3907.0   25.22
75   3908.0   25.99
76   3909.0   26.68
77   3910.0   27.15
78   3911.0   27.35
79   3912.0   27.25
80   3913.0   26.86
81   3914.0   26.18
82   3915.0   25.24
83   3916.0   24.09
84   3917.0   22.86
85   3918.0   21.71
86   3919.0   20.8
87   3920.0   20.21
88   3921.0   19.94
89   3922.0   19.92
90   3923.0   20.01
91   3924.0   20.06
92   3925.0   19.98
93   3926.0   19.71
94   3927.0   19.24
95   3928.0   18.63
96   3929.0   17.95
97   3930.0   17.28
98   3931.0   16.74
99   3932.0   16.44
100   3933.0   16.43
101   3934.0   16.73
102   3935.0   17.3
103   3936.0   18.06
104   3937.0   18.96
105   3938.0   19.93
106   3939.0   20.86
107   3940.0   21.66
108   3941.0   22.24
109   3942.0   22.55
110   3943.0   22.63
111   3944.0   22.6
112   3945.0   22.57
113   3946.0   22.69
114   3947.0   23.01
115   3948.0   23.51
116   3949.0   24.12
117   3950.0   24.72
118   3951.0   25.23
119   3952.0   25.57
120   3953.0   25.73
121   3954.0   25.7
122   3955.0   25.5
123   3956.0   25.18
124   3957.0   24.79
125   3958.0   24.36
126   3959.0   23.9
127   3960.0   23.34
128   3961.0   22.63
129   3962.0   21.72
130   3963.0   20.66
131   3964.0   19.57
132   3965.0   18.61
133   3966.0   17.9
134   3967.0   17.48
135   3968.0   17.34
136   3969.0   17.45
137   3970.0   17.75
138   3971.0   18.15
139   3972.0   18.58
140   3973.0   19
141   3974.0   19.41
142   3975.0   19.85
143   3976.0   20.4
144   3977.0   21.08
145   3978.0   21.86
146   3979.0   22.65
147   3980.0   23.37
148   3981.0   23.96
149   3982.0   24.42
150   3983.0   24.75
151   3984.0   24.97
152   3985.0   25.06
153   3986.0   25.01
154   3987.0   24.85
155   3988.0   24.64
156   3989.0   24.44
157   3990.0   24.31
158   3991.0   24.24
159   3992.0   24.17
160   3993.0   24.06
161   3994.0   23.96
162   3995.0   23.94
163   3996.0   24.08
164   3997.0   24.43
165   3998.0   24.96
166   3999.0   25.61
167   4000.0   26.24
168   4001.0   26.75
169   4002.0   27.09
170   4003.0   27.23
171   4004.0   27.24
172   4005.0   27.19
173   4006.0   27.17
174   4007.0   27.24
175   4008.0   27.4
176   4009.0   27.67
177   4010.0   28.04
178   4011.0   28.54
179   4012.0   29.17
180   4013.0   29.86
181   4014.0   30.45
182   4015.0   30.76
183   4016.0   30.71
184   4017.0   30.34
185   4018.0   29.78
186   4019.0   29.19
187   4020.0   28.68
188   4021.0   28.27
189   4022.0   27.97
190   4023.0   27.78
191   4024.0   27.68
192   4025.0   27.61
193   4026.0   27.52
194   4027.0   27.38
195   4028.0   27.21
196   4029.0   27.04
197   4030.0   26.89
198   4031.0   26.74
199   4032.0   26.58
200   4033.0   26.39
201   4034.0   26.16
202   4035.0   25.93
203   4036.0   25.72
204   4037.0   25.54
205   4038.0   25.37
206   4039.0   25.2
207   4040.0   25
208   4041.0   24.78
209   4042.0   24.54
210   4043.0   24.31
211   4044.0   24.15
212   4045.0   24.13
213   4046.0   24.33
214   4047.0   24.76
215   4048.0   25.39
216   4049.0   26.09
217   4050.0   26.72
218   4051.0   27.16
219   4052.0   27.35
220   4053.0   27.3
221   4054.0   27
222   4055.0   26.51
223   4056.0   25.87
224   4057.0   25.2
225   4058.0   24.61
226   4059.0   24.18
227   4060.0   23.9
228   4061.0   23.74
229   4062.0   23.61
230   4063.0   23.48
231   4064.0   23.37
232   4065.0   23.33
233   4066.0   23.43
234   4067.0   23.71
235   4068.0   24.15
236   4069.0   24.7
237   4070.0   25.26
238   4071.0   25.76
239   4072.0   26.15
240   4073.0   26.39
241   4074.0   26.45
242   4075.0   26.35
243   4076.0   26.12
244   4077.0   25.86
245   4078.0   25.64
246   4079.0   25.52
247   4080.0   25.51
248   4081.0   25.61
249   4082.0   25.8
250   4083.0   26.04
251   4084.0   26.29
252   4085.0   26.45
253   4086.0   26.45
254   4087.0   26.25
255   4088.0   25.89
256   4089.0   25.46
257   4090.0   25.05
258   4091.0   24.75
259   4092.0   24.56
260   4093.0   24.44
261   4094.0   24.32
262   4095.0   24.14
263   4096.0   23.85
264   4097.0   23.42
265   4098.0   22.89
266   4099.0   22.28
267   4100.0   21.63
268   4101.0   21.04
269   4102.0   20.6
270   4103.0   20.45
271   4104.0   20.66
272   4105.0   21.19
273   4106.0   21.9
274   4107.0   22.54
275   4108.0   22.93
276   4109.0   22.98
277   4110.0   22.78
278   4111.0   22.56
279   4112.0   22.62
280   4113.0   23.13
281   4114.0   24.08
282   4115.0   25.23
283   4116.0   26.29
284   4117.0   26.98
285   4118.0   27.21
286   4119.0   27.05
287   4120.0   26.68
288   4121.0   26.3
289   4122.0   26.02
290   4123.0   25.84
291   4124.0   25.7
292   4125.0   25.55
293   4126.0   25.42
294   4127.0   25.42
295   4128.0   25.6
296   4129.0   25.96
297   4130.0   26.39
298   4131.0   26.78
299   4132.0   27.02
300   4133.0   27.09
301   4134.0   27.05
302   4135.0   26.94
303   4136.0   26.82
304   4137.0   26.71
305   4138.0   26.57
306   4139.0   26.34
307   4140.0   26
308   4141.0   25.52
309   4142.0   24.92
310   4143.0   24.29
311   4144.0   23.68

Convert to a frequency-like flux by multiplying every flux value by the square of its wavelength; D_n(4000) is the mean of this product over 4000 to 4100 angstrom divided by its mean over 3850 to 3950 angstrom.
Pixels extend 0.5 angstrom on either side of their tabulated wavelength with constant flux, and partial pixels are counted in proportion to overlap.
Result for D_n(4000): 1.28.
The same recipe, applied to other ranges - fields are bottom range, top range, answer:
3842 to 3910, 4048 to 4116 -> 1.21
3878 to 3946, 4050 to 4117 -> 1.24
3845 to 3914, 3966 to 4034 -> 1.18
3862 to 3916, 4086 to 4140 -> 1.20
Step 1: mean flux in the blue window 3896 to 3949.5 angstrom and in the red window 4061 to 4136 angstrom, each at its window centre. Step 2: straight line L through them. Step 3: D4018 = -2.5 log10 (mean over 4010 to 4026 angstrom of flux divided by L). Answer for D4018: -0.23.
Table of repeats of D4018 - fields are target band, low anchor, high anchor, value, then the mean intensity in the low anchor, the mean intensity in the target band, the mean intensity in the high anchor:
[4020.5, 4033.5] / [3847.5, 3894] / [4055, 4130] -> -0.14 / 22.3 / 27.3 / 24.6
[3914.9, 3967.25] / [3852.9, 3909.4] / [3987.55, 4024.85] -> 0.16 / 22.6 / 21.3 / 27.1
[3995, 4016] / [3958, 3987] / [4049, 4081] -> -0.20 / 21.2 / 27.4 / 25.3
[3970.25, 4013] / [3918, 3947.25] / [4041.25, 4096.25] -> -0.11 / 19.8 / 24.5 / 25.2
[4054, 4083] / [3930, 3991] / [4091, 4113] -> -0.12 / 21.7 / 25.1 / 22.6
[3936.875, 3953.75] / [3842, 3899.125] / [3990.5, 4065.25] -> 0.05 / 22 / 23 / 26.4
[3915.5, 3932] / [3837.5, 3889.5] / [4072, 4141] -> 0.14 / 21.8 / 19.8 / 25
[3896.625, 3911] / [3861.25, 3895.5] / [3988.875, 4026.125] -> -0.05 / 22.1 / 24.1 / 27.2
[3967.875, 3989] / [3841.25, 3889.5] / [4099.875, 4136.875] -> 0.07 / 22.1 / 21.8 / 24.7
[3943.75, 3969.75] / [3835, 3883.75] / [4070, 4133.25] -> 0.03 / 21.8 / 22.5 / 24.8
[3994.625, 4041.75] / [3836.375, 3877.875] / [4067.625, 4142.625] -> -0.14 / 22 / 27.2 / 25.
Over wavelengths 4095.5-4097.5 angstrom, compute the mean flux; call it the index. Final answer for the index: 23.6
